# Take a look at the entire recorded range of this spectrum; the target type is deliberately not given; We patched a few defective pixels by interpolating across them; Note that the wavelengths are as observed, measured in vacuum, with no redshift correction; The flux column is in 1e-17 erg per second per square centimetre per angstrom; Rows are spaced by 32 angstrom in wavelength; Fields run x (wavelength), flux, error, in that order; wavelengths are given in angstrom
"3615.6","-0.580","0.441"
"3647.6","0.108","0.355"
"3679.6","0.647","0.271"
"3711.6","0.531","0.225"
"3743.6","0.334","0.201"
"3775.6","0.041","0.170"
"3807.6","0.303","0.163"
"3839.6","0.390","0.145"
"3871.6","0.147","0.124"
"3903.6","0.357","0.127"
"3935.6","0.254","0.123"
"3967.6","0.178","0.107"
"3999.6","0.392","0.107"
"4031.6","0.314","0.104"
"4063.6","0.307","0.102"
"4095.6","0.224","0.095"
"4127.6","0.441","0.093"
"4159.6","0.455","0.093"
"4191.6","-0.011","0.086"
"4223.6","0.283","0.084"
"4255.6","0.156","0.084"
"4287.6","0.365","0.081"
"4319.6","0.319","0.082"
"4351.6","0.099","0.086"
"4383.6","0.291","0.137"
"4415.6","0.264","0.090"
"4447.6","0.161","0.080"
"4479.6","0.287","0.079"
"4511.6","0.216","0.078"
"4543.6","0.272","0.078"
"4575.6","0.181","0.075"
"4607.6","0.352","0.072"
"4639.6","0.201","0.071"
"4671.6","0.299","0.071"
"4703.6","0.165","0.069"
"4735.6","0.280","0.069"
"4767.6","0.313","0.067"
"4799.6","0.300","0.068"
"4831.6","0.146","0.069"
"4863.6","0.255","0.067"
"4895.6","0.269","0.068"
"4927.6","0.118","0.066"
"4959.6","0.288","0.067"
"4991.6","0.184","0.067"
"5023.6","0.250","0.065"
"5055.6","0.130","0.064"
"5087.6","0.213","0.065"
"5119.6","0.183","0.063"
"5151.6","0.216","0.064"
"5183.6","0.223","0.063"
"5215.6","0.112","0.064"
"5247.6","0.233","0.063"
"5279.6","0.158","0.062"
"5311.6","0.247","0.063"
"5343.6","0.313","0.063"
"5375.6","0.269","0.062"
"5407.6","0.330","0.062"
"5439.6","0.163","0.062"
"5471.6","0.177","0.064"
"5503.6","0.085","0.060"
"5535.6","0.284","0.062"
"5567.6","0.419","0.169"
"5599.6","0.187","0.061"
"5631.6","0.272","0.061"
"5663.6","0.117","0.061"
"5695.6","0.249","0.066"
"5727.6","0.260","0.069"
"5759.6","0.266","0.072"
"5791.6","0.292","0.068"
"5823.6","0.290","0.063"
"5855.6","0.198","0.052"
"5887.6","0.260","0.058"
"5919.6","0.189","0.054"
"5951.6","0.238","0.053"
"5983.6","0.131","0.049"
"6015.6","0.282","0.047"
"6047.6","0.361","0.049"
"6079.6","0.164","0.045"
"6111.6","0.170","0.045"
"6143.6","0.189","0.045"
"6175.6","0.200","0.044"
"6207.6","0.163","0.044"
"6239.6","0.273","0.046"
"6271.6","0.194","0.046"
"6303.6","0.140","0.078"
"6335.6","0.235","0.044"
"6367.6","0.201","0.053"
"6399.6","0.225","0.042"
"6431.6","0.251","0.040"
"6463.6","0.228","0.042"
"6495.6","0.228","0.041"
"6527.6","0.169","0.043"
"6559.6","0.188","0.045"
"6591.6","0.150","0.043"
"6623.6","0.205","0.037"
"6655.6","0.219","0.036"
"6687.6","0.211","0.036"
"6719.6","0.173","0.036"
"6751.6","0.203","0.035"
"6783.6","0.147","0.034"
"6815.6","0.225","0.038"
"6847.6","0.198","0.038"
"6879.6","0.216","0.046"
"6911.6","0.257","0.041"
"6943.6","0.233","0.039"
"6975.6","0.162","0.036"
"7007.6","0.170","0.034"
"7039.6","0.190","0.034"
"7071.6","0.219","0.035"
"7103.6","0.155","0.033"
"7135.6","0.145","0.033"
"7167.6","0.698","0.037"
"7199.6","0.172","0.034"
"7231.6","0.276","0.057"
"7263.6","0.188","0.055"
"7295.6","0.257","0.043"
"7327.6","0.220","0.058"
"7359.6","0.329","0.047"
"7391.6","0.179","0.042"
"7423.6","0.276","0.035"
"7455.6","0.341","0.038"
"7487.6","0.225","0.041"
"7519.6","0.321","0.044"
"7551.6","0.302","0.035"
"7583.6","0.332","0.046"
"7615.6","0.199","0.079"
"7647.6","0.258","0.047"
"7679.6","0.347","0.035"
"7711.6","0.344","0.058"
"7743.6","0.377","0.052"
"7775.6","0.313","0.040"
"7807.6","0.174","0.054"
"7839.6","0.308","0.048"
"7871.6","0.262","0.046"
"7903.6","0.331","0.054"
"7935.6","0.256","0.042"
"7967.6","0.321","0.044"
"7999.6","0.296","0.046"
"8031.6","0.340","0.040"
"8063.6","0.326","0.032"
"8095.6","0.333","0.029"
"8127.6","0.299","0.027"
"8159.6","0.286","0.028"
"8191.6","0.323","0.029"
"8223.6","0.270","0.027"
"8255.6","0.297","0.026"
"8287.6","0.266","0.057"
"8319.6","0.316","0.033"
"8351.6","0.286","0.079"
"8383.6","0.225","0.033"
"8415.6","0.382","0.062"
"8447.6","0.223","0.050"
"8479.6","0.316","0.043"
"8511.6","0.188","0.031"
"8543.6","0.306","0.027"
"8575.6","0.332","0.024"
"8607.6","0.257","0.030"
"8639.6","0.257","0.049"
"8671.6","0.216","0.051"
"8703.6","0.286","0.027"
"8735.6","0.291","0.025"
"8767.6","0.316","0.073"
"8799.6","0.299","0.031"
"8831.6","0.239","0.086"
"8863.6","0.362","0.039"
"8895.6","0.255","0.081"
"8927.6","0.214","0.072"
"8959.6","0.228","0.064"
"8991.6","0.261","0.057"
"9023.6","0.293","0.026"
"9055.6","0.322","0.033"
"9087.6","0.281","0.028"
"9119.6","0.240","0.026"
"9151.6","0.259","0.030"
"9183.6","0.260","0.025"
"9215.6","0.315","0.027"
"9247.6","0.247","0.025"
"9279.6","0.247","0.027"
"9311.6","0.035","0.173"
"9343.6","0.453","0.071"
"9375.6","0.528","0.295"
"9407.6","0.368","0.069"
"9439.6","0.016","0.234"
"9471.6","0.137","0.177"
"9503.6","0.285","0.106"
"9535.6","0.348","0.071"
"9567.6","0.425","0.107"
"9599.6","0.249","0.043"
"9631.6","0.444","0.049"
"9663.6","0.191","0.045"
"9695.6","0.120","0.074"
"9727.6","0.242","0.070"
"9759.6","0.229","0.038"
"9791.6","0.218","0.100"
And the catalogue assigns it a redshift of 0.92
